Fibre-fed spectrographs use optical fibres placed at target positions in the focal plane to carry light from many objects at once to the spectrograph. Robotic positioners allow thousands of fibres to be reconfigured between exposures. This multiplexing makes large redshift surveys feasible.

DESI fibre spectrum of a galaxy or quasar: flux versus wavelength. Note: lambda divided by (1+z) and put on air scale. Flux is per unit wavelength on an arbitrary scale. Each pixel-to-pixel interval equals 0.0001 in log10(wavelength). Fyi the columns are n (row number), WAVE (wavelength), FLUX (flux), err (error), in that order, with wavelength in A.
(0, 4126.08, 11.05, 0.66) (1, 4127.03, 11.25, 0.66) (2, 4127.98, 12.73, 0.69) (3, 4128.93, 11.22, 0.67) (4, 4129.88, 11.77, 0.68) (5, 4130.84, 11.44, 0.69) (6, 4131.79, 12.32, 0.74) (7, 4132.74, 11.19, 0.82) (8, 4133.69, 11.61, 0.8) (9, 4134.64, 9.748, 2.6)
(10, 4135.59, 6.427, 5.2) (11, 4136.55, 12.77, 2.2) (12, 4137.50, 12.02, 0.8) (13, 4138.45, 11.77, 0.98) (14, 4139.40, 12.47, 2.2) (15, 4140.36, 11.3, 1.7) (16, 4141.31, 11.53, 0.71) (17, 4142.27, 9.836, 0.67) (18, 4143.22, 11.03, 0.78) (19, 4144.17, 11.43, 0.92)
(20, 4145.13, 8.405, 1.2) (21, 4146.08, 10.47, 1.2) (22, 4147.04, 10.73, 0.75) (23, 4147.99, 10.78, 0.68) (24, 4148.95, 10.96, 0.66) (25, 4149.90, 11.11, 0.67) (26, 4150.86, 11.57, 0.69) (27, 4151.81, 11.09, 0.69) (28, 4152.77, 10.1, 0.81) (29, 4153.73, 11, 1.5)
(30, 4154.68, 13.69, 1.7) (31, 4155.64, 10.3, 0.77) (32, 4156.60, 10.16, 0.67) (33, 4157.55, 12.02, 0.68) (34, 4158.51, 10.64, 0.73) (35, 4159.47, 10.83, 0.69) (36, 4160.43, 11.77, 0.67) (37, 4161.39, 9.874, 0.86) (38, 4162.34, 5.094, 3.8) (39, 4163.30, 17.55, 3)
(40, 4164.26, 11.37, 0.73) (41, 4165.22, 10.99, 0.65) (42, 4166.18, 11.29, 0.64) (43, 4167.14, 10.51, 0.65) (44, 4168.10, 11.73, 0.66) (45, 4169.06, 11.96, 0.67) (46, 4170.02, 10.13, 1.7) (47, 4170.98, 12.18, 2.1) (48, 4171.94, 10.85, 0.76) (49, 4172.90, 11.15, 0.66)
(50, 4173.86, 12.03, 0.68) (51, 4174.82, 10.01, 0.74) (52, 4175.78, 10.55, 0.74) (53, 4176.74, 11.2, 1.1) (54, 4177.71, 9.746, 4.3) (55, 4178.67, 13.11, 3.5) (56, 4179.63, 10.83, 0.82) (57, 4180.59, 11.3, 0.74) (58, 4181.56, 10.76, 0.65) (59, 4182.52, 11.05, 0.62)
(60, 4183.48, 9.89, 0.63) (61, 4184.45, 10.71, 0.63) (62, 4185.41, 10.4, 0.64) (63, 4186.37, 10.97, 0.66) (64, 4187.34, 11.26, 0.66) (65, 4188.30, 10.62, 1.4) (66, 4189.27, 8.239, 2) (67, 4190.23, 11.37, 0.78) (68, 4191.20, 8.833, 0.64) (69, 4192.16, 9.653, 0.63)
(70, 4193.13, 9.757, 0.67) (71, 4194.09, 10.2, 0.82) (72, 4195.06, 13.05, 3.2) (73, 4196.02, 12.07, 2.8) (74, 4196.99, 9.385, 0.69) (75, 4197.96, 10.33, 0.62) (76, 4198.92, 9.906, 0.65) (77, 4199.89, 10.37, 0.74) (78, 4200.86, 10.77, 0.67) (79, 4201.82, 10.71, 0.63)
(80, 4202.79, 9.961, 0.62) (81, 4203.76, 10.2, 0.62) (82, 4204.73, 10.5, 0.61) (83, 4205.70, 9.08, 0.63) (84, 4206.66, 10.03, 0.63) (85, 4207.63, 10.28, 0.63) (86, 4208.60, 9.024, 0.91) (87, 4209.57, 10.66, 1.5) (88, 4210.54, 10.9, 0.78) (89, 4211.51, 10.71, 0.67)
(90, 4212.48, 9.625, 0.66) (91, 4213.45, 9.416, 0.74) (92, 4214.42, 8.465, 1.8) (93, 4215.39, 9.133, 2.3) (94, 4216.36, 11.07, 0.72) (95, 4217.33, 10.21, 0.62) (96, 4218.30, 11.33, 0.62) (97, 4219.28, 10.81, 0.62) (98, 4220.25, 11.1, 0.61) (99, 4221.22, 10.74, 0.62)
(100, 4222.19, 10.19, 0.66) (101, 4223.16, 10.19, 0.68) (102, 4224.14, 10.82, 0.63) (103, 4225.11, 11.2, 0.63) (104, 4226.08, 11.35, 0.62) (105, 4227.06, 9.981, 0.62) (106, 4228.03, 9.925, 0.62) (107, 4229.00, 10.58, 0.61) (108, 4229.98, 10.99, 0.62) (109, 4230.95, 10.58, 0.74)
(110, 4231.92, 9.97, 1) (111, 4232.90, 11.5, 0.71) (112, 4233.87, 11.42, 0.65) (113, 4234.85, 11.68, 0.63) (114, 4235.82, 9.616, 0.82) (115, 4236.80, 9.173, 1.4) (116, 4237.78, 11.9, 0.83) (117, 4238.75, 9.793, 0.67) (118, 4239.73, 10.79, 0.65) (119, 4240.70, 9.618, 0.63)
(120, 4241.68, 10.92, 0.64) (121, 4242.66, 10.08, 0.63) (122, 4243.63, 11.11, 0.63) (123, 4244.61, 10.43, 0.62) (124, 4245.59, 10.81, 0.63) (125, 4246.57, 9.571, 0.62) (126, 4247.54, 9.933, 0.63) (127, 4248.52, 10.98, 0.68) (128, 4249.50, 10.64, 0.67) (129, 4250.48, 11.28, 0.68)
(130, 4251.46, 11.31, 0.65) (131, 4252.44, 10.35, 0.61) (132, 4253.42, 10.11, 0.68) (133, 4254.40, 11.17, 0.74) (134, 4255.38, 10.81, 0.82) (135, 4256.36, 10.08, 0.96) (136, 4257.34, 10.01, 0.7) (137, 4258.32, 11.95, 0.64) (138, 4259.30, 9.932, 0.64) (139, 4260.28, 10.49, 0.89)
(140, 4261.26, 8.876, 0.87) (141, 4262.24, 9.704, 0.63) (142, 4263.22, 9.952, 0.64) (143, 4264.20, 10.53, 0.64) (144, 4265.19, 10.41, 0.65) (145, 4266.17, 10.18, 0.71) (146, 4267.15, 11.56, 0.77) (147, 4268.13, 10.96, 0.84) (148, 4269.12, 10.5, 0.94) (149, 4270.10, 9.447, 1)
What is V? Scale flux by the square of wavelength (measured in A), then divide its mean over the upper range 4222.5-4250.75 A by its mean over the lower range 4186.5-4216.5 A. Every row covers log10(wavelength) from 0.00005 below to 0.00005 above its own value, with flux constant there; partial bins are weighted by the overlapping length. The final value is 1.06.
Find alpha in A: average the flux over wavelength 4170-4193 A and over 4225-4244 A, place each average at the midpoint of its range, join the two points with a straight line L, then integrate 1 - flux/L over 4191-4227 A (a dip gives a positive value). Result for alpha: 1.1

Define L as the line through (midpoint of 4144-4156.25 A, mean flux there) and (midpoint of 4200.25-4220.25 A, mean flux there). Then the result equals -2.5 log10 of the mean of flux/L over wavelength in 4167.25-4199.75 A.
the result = -0.028 mag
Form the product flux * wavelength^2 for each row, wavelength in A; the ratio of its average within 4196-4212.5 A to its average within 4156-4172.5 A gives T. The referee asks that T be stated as 0.94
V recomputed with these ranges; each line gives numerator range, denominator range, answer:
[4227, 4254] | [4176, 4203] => 1.02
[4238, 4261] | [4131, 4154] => 1.02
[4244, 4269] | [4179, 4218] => 1.05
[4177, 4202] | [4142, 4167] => 0.99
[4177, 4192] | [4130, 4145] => 0.98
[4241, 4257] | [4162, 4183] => 0.98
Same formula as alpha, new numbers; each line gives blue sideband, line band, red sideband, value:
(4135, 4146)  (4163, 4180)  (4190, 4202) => -1.3 A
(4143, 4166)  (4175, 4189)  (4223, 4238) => 0.0 A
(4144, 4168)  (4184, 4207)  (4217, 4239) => 0.9 A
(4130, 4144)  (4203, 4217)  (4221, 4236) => 1.1 A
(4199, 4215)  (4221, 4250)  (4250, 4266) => -0.8 A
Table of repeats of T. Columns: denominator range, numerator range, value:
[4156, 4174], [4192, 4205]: 0.96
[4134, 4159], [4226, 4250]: 1.01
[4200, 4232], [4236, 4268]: 1.03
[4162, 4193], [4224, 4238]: 1.01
